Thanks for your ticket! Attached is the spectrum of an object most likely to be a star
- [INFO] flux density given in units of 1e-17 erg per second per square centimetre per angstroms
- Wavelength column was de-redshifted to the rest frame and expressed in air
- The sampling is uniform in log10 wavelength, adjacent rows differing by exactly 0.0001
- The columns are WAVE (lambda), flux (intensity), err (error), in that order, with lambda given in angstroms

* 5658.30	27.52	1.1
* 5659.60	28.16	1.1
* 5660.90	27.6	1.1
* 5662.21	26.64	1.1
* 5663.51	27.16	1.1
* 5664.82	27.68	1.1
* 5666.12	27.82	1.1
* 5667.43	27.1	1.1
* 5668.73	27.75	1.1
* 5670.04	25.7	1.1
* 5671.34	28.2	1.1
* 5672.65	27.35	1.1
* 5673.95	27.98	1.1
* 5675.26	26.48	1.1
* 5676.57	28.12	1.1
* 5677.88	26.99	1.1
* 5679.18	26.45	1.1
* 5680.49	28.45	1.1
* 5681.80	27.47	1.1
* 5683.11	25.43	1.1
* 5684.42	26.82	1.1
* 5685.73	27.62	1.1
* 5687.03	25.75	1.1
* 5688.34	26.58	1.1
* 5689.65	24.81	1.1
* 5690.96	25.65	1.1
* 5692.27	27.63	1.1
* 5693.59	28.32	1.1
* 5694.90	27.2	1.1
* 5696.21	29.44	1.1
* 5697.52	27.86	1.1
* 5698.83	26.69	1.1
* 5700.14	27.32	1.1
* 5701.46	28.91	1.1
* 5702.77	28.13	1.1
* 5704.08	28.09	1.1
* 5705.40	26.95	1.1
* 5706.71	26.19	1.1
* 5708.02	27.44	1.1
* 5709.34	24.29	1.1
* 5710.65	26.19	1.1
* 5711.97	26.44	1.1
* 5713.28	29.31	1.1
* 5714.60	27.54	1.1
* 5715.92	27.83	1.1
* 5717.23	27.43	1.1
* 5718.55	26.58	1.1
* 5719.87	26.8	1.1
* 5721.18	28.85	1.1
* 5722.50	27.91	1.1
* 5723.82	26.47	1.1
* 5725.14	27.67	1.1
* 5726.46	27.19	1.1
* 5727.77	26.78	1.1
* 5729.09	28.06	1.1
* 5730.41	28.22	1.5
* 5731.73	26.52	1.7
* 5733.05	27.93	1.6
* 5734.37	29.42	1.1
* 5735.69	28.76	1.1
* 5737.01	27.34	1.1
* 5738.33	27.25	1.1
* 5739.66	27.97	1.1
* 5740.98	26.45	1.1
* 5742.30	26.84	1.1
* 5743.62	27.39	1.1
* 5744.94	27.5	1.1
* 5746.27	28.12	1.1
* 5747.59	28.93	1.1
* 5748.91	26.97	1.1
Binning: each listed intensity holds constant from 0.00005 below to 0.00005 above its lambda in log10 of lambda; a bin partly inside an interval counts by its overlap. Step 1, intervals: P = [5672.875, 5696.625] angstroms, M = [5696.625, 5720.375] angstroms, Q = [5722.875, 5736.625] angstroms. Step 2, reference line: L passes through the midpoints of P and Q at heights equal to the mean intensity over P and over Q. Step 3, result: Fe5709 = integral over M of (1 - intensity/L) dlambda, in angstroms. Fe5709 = 0.1 angstroms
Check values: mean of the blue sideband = 27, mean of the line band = 27.2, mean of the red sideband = 27.7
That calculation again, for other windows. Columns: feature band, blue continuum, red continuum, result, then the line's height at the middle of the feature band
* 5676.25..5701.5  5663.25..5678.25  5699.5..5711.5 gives 0.1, 27.2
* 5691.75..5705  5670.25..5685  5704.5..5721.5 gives -0.4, 27.1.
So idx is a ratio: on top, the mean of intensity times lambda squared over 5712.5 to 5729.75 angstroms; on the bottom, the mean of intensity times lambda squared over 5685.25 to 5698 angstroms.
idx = 1.0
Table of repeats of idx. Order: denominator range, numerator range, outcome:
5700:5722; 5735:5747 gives 1.02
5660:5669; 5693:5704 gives 1.03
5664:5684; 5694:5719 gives 1.02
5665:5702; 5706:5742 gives 1.02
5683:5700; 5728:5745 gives 1.04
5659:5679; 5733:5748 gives 1.04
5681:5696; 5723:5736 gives 1.05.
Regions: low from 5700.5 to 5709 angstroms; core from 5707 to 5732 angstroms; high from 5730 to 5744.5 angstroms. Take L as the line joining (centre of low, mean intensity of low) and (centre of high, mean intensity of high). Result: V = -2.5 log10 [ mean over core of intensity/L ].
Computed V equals 0.012 mag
